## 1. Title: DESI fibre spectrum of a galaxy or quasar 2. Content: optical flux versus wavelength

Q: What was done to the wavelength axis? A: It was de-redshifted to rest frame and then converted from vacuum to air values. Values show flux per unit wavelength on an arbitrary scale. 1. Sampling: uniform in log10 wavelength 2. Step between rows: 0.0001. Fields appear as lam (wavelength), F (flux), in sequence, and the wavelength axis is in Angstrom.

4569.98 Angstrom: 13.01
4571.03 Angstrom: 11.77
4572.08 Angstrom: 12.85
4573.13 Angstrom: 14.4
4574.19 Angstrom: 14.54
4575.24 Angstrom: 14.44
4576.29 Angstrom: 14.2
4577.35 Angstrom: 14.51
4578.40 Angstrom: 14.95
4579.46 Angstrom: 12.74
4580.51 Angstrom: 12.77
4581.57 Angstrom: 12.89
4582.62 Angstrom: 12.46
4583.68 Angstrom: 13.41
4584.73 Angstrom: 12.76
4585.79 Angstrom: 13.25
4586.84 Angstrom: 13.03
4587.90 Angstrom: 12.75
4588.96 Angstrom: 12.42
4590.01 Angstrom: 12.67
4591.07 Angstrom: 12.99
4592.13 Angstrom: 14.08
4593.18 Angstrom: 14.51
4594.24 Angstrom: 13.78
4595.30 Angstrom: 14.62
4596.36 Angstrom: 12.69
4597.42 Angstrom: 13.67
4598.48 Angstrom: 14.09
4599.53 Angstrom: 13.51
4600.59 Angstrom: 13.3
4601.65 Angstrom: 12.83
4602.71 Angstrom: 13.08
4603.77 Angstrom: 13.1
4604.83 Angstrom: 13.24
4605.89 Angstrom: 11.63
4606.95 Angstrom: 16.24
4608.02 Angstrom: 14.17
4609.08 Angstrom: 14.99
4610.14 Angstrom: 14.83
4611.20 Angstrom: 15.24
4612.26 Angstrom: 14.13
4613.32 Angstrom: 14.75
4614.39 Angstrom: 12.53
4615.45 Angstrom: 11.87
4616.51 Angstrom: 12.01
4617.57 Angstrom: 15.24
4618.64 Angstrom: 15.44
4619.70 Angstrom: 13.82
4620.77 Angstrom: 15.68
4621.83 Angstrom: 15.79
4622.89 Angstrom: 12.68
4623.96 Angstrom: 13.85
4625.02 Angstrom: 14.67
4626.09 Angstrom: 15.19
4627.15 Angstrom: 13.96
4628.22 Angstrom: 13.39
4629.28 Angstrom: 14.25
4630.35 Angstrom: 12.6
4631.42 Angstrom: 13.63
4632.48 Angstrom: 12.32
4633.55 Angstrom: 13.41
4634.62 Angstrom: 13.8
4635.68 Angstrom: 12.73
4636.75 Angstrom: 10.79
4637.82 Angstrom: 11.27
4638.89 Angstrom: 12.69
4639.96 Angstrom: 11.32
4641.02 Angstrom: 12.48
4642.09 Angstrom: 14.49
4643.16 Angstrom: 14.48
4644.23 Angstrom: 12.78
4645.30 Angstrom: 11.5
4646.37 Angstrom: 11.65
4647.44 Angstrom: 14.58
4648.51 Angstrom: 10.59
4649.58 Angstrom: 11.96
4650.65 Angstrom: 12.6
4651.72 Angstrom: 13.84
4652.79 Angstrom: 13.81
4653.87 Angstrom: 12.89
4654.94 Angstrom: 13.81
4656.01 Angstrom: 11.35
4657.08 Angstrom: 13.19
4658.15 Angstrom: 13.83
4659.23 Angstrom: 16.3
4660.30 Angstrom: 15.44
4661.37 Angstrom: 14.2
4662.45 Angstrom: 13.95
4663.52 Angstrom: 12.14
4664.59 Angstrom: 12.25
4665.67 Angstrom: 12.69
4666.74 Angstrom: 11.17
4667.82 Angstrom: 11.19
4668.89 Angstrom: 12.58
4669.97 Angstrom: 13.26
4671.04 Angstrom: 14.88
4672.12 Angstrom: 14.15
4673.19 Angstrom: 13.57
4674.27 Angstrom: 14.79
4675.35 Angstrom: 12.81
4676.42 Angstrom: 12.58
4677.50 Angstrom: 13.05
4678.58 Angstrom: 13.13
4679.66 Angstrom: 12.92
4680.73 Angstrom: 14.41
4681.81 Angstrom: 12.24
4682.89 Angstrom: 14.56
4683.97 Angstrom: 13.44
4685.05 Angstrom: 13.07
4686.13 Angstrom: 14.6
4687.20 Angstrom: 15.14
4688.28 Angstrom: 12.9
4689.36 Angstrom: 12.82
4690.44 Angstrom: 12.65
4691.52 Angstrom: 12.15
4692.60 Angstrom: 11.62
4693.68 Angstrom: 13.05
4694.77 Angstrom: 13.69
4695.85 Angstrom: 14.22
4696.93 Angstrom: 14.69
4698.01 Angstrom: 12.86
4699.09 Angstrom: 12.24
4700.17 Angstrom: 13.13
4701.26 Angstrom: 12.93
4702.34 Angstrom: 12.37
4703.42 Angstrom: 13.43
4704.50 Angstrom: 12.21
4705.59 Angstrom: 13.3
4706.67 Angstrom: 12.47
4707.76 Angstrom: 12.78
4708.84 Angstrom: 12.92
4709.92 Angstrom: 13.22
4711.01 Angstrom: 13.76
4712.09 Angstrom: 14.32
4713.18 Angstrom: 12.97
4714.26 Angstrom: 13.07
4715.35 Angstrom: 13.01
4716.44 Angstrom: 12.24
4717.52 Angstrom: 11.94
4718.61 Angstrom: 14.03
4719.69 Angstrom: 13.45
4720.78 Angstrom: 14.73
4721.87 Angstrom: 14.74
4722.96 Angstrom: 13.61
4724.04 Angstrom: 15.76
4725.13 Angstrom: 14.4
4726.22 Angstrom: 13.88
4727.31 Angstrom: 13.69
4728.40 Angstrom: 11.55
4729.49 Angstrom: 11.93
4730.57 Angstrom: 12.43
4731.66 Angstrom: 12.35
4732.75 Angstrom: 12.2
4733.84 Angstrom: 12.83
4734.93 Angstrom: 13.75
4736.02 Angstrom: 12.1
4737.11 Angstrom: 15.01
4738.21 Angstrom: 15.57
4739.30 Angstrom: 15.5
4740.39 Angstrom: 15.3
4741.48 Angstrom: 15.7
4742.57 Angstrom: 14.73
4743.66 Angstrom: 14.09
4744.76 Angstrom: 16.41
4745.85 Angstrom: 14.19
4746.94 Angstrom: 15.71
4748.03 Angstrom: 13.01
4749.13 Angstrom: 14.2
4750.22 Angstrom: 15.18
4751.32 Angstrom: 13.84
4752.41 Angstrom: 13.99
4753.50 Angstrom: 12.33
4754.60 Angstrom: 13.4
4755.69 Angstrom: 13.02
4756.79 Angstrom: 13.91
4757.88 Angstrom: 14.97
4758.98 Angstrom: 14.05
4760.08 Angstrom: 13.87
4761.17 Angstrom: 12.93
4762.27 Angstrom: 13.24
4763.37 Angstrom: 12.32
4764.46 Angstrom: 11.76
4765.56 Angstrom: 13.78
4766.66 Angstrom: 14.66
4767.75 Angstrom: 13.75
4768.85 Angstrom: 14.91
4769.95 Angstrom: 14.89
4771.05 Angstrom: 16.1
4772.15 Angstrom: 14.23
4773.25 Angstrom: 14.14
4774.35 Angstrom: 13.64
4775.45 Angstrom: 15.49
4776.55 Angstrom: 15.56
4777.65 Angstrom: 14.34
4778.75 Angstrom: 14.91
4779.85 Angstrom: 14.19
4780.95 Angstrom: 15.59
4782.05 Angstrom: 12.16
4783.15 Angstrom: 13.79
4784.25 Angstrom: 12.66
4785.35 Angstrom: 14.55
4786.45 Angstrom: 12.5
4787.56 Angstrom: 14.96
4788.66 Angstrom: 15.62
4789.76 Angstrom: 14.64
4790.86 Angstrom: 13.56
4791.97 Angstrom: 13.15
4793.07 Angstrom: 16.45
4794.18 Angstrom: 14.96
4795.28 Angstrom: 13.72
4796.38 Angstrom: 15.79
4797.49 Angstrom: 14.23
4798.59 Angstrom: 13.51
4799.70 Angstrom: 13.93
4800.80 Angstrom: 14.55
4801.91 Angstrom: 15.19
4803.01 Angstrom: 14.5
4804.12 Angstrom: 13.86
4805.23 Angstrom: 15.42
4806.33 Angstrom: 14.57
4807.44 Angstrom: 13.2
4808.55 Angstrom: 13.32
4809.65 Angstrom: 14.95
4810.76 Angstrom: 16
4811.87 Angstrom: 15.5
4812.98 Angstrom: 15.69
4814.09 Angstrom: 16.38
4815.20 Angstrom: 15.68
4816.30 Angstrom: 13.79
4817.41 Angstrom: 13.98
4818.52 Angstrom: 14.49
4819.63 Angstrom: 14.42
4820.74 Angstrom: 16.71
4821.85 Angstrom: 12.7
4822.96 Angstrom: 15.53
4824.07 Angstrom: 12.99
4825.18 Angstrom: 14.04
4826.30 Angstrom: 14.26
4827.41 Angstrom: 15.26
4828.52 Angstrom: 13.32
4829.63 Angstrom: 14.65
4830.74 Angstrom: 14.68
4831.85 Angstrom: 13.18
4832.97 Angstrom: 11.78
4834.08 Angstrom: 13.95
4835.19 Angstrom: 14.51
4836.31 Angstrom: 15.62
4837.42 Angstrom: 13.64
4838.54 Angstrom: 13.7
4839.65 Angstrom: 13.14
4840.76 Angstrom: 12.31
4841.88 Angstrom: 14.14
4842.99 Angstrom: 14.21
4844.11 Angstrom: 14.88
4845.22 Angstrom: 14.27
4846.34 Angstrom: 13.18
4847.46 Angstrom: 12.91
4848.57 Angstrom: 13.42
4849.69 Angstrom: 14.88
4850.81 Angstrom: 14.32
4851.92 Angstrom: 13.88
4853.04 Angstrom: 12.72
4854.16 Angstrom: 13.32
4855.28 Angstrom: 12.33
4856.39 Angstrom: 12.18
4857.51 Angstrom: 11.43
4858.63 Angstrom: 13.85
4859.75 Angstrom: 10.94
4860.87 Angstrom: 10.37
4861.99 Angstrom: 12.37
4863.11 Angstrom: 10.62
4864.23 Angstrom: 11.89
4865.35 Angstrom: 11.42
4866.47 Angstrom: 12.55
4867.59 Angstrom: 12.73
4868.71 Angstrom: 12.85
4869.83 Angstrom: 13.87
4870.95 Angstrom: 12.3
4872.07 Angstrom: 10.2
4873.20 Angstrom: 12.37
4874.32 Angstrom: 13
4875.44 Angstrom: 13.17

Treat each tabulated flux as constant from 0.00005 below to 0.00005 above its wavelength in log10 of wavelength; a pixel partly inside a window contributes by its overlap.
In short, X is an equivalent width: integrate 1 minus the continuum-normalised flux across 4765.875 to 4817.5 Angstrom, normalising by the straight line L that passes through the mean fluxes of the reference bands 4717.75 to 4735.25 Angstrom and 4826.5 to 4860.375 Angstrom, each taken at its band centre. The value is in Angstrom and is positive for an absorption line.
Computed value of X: -4.0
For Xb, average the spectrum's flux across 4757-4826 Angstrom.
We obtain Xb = 14.4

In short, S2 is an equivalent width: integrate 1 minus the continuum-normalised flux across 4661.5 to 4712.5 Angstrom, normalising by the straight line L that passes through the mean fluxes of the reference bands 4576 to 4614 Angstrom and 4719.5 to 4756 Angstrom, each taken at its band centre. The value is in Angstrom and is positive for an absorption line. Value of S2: 2.51 Angstrom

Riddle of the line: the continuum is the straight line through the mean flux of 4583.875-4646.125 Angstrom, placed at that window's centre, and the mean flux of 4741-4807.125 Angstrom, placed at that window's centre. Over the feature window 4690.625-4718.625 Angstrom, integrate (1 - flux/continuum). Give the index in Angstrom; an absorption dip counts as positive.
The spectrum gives 1.85 Angstrom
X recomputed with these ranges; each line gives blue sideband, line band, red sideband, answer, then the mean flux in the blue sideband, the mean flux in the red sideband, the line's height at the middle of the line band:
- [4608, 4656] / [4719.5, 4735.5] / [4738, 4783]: 0.7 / 13.4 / 14.3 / 14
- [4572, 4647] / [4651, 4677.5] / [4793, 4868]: 0.5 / 13.5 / 13.8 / 13.6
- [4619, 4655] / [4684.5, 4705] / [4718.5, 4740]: 0.5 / 13.2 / 13.7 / 13.5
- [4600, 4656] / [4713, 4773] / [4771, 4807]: 1.2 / 13.4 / 14.4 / 14.1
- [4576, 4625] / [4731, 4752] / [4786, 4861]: -0.5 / 13.7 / 14.1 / 13.9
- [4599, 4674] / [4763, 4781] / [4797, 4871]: -0.9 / 13.4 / 13.8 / 13.6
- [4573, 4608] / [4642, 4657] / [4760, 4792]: 0.9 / 13.5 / 14.1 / 13.7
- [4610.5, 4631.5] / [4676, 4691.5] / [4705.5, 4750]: 0.6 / 14.1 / 13.7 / 13.9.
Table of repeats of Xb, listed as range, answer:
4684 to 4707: 13.1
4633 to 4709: 13.1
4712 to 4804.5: 14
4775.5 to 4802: 14.4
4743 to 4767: 13.9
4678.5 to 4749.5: 13.5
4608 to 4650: 13.4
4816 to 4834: 14.1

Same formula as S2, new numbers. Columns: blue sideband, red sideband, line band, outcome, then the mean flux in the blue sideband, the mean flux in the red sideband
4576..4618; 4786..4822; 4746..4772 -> 0.9 Angstrom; 13.5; 14.6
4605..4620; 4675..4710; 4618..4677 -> 1.5 Angstrom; 14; 13.1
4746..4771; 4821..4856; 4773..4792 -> -0.5 Angstrom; 13.9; 13.8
